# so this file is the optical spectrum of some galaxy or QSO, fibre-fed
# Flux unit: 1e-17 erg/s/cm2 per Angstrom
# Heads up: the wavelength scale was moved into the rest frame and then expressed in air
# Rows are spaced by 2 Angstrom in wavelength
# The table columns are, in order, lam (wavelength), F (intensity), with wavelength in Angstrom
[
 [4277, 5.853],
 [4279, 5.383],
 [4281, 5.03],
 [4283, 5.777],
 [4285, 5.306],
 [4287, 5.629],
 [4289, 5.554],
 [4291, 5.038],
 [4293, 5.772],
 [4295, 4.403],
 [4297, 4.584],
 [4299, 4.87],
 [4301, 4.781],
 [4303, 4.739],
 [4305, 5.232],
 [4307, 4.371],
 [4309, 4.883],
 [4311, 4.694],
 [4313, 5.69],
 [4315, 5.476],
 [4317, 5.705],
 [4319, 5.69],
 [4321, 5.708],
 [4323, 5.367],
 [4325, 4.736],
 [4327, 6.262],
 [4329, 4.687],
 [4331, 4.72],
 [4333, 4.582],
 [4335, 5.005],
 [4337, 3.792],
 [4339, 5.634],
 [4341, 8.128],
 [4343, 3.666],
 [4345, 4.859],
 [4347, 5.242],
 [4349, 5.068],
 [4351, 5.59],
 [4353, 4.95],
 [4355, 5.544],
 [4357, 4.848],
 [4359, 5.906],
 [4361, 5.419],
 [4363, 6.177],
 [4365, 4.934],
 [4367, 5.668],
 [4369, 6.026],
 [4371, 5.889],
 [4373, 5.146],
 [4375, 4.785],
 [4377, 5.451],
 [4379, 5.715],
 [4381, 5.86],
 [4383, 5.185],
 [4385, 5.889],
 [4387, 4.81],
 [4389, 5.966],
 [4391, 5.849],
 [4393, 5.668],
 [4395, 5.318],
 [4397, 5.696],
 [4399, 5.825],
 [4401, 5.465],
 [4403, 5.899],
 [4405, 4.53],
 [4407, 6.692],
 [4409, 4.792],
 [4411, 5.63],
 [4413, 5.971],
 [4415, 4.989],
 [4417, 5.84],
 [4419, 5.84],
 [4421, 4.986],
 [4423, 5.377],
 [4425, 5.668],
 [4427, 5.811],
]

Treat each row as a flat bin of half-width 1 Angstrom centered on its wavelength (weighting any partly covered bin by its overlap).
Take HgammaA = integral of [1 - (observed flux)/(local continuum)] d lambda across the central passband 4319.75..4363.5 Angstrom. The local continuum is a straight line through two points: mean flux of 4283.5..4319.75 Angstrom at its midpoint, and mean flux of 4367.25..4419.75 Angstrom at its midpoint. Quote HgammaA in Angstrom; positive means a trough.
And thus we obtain 0.5 Angstrom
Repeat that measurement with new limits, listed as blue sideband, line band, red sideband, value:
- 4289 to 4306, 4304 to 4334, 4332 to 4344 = -0.8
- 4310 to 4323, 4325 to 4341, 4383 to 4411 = 1.0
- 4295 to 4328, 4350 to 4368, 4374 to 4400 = -0.2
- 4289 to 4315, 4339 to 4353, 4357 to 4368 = 0.0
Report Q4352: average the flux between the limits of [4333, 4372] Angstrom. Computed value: 5.37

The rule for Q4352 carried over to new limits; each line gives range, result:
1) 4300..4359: 5.17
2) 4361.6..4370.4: 5.7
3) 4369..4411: 5.54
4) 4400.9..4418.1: 5.54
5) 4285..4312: 4.98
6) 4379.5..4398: 5.59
